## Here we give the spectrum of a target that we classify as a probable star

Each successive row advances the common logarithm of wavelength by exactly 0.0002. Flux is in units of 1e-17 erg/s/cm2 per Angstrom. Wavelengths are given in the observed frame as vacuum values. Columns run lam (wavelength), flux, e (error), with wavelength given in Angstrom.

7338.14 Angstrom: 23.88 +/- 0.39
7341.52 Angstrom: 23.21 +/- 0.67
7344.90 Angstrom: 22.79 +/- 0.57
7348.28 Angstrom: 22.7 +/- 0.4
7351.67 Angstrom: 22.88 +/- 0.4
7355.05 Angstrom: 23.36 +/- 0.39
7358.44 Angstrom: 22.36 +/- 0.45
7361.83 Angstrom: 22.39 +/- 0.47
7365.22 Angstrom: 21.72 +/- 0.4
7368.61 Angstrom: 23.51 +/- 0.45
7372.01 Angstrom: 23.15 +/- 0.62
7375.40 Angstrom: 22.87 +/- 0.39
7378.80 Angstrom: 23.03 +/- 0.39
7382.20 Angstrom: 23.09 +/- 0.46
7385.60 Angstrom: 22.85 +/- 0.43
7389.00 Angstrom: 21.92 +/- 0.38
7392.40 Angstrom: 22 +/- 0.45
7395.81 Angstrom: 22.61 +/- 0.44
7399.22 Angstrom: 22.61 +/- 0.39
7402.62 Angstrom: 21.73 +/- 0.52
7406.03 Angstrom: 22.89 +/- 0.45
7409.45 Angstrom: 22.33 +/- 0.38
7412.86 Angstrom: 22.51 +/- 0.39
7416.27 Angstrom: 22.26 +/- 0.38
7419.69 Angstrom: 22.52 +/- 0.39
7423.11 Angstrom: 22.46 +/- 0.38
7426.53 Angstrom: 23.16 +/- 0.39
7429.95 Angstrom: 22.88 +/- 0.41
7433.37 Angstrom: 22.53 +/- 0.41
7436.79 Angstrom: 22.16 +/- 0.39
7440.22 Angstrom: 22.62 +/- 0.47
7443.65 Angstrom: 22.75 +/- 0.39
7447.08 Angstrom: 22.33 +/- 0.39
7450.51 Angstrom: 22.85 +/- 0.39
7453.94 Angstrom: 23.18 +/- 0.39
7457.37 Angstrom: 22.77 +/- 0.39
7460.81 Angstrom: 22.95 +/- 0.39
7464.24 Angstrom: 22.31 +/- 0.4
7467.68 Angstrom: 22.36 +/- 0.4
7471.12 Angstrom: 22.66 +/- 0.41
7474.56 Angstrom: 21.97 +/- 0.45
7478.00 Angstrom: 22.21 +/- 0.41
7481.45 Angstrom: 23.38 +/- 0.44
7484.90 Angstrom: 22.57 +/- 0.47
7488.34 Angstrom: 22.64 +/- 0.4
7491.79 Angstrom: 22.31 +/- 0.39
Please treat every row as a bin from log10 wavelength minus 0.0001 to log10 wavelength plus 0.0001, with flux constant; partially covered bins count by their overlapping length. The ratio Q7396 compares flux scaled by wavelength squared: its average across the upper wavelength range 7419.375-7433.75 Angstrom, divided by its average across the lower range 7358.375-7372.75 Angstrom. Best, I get 1.02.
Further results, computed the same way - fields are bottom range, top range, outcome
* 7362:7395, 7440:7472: 1.02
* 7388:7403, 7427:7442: 1.03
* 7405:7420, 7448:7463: 1.03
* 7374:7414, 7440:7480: 1.02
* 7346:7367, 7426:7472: 1.03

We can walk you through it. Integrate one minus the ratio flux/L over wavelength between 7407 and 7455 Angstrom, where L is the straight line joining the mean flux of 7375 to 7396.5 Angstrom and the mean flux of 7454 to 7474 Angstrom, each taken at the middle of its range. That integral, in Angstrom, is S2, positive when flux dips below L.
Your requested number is 0.0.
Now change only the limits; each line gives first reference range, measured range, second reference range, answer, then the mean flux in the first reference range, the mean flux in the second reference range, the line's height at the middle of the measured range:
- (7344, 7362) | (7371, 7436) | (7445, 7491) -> 0.35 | 22.8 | 22.6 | 22.7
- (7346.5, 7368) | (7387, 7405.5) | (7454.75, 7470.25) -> 0.33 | 22.6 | 22.6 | 22.6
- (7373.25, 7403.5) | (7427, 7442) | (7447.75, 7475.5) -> 0.01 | 22.6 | 22.6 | 22.6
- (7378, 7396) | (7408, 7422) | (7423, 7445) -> 0.13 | 22.6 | 22.7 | 22.6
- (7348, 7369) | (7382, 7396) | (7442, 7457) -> 0.17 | 22.7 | 22.8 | 22.7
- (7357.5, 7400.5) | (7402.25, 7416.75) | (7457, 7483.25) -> 0.13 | 22.6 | 22.6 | 22.6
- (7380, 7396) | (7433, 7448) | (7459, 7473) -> 0.04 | 22.5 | 22.6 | 22.5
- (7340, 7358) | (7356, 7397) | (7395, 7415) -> 0.11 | 22.9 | 22.4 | 22.7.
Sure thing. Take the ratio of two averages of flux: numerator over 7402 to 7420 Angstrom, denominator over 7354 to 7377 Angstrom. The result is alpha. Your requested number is 0.98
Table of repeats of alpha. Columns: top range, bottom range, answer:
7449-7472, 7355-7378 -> 1.00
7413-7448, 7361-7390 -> 0.99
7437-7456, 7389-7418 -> 1.02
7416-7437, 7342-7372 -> 0.99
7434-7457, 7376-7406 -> 1.01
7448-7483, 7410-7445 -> 1.00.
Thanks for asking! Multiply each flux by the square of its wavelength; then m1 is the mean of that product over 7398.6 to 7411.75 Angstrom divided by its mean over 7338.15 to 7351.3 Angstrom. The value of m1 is 1.0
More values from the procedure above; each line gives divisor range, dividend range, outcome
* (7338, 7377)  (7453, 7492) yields 1.02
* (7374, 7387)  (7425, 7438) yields 1.00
